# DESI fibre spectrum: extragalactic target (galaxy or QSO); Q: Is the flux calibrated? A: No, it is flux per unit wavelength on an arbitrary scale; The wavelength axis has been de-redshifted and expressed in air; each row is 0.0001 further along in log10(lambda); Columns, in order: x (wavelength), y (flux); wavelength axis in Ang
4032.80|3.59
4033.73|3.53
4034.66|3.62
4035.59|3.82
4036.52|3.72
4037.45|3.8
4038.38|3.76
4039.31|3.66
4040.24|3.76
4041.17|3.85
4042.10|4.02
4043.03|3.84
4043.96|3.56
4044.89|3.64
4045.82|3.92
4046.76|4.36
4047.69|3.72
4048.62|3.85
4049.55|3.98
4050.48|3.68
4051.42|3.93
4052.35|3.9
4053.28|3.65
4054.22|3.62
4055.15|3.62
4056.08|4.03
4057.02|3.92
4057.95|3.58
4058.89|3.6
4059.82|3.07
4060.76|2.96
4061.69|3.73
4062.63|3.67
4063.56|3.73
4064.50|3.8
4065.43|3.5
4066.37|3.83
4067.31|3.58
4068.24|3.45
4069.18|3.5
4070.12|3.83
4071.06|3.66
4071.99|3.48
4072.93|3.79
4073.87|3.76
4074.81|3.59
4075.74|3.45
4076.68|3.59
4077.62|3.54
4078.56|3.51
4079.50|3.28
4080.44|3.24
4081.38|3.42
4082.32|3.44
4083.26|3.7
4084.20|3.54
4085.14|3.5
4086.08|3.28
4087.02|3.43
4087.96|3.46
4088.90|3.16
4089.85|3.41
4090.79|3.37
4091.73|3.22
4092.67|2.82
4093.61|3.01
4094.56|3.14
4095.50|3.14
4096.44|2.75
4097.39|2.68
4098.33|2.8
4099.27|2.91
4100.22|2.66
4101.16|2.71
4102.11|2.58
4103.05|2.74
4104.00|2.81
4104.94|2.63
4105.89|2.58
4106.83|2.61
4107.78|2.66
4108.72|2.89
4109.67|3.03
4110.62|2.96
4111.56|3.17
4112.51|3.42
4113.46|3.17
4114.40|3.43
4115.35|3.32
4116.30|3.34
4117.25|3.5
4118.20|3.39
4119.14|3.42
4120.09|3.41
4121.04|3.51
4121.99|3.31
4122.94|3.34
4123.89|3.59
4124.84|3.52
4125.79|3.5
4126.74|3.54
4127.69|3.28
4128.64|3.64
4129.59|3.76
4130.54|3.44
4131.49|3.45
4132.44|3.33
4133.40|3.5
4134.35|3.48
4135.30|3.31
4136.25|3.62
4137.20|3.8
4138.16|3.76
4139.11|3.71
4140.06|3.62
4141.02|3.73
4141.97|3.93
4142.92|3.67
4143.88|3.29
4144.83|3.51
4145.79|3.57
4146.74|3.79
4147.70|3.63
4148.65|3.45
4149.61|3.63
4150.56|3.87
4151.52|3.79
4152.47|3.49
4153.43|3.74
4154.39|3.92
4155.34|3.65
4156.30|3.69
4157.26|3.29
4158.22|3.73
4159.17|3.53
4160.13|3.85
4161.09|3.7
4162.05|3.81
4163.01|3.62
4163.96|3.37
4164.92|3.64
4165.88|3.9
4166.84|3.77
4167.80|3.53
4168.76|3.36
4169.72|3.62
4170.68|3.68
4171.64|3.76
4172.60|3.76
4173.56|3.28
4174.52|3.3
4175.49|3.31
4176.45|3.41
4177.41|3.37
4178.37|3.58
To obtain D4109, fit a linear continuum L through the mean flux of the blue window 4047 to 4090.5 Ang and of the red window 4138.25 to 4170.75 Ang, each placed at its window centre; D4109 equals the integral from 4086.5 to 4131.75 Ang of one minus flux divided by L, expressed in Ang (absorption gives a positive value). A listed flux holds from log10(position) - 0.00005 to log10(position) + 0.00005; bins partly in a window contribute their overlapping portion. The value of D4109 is 5.76 Ang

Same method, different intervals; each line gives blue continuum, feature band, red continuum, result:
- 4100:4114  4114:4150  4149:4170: -3.3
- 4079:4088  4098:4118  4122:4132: 3.0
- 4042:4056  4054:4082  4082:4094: 0.1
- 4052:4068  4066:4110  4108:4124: 3.2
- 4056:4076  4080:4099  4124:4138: 1.9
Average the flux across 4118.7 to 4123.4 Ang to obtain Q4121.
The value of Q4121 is 3.39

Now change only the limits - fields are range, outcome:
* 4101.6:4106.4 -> 2.67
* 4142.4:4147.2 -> 3.57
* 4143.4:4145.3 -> 3.4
